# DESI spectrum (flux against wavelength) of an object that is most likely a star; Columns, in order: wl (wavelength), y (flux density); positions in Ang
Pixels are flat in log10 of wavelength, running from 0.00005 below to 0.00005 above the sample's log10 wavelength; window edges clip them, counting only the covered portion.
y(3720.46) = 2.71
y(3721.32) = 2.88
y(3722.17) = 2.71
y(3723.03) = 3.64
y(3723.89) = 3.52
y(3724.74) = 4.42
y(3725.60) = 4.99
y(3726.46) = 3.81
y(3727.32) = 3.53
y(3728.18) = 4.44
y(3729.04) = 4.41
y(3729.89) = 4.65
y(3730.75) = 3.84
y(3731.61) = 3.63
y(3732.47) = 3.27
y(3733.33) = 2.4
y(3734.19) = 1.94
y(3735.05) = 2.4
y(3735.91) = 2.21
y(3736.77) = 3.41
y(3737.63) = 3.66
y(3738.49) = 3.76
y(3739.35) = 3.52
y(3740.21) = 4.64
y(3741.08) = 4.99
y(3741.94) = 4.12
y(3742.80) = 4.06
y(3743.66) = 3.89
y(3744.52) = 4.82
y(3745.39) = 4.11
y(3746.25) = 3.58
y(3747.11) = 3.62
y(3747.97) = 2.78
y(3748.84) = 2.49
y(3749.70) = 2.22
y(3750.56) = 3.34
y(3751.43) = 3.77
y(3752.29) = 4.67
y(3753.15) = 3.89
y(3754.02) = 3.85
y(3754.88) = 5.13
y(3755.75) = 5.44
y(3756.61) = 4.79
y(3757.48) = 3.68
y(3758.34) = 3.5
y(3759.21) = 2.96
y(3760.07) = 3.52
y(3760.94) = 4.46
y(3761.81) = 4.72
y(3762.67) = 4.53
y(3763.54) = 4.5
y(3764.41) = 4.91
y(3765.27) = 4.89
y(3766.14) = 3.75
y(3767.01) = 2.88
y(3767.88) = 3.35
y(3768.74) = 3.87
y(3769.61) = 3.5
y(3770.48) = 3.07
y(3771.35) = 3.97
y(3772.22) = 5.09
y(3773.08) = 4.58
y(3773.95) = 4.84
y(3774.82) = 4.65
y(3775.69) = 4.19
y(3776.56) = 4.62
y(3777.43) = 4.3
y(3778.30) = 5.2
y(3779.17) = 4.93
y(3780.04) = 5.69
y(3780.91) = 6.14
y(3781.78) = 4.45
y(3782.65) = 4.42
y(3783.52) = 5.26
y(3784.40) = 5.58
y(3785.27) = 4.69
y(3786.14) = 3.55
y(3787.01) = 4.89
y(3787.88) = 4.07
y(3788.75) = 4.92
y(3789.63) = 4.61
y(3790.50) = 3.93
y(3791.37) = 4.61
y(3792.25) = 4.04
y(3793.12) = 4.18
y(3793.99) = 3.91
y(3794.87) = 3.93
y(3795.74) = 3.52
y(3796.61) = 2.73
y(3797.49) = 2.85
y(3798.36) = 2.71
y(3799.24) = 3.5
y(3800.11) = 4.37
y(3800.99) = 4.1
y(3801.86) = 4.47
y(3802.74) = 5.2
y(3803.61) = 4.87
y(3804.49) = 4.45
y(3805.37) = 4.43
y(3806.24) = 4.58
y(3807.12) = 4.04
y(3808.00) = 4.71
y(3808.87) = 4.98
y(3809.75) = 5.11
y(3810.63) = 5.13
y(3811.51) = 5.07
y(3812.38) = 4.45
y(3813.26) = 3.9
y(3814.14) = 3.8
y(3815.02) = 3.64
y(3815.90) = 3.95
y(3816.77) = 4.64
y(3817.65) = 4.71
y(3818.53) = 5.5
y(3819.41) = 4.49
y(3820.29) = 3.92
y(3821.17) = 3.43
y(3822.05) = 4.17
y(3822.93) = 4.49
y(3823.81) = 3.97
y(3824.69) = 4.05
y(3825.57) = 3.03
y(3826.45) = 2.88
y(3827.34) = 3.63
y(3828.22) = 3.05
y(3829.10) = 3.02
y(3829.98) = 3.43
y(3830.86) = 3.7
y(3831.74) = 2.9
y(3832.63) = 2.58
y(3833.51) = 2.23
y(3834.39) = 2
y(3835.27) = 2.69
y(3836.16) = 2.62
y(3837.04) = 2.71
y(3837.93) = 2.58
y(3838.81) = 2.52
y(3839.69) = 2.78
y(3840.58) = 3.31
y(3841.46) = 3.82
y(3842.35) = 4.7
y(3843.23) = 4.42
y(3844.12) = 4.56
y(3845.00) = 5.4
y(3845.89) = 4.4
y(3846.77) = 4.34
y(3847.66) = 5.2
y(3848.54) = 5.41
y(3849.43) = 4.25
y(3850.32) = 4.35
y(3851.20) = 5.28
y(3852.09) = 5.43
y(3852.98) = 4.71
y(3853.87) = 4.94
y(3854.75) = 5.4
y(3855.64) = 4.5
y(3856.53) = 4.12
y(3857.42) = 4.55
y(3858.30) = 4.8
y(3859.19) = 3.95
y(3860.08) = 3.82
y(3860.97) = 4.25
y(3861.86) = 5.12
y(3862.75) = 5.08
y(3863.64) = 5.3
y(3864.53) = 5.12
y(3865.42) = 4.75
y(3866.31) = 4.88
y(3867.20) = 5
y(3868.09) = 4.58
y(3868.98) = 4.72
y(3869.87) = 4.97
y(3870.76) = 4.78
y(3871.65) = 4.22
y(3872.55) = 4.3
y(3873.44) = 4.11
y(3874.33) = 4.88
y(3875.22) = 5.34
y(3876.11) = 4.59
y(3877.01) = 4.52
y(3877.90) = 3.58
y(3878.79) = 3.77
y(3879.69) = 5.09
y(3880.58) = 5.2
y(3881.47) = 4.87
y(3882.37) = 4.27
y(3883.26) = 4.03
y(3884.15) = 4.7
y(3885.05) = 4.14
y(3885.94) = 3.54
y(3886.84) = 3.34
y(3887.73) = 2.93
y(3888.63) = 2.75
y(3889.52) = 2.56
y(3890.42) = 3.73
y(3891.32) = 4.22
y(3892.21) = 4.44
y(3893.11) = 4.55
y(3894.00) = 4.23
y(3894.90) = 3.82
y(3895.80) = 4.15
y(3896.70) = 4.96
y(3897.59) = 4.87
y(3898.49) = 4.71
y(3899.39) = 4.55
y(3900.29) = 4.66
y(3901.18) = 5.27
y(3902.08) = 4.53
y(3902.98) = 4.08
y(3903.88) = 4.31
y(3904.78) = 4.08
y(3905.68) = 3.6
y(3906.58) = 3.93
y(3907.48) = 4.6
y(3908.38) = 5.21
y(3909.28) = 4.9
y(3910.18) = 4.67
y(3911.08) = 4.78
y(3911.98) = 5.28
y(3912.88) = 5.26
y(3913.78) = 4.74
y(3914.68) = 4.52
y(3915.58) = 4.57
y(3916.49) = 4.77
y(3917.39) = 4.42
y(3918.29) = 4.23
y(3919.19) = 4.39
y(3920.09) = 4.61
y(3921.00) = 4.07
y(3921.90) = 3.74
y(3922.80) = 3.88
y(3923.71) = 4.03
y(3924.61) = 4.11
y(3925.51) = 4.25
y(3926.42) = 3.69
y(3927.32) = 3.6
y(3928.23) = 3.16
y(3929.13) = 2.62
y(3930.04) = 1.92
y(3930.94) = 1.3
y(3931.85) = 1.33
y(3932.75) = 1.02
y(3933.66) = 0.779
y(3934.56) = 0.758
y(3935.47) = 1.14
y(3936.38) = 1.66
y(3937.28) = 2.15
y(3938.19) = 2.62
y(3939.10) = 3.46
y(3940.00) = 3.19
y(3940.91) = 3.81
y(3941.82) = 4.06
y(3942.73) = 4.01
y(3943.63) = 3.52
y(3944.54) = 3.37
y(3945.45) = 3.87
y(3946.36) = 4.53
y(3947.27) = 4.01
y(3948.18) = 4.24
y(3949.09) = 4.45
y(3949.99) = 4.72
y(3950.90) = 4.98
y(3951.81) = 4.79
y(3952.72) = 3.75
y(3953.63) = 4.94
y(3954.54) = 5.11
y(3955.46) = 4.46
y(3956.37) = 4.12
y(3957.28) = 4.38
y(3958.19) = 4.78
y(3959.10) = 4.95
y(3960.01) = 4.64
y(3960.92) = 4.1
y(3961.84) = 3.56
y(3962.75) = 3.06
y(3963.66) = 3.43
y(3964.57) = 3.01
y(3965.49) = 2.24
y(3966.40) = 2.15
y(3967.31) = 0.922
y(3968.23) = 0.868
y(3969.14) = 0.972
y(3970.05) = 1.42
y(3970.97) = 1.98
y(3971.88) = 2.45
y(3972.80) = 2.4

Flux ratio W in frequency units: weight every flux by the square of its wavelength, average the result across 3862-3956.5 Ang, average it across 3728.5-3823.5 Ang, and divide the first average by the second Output 1.05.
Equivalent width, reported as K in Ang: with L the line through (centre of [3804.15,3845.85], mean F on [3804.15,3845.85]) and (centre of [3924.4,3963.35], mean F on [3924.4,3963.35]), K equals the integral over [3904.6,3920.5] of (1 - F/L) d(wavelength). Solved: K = -4.6 Ang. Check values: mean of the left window 3.84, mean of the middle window 4.6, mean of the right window 3.46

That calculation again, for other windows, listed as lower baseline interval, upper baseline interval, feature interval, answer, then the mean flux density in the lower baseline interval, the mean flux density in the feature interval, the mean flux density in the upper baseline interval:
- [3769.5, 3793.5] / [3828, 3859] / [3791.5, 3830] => 1.7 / 4.59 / 4.08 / 3.91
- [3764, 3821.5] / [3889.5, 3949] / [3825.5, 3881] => -1.3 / 4.35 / 4.17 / 3.8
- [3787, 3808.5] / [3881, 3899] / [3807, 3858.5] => 0.8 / 4.13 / 4.04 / 4.04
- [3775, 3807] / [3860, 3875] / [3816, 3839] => 5.6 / 4.38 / 3.44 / 4.73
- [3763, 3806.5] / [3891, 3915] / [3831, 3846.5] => 3.9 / 4.31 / 3.33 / 4.56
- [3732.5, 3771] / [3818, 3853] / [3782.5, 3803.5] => -2.2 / 3.76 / 4.18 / 3.79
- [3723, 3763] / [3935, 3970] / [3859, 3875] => -4.6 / 3.81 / 4.68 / 3.5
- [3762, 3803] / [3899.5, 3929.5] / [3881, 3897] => 1.4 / 4.3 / 3.95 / 4.33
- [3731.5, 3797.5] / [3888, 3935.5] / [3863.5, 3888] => -3.5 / 4.05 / 4.48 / 3.87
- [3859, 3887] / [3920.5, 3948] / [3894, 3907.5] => -1.9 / 4.54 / 4.39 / 3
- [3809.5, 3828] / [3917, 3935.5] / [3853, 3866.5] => -3.5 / 4.16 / 4.7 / 3.04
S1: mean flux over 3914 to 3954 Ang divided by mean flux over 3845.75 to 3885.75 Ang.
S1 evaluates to 0.75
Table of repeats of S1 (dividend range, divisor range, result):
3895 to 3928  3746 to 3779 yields 1.10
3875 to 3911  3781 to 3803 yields 1.02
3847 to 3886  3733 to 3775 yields 1.21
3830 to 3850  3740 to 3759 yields 0.91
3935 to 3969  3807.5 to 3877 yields 0.85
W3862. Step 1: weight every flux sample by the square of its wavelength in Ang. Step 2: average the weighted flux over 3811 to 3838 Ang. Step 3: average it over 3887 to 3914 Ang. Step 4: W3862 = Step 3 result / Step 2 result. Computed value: 1.25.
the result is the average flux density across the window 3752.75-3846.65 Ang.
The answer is 4.09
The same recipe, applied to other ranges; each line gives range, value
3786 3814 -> 4.25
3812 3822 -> 4.22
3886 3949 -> 3.76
